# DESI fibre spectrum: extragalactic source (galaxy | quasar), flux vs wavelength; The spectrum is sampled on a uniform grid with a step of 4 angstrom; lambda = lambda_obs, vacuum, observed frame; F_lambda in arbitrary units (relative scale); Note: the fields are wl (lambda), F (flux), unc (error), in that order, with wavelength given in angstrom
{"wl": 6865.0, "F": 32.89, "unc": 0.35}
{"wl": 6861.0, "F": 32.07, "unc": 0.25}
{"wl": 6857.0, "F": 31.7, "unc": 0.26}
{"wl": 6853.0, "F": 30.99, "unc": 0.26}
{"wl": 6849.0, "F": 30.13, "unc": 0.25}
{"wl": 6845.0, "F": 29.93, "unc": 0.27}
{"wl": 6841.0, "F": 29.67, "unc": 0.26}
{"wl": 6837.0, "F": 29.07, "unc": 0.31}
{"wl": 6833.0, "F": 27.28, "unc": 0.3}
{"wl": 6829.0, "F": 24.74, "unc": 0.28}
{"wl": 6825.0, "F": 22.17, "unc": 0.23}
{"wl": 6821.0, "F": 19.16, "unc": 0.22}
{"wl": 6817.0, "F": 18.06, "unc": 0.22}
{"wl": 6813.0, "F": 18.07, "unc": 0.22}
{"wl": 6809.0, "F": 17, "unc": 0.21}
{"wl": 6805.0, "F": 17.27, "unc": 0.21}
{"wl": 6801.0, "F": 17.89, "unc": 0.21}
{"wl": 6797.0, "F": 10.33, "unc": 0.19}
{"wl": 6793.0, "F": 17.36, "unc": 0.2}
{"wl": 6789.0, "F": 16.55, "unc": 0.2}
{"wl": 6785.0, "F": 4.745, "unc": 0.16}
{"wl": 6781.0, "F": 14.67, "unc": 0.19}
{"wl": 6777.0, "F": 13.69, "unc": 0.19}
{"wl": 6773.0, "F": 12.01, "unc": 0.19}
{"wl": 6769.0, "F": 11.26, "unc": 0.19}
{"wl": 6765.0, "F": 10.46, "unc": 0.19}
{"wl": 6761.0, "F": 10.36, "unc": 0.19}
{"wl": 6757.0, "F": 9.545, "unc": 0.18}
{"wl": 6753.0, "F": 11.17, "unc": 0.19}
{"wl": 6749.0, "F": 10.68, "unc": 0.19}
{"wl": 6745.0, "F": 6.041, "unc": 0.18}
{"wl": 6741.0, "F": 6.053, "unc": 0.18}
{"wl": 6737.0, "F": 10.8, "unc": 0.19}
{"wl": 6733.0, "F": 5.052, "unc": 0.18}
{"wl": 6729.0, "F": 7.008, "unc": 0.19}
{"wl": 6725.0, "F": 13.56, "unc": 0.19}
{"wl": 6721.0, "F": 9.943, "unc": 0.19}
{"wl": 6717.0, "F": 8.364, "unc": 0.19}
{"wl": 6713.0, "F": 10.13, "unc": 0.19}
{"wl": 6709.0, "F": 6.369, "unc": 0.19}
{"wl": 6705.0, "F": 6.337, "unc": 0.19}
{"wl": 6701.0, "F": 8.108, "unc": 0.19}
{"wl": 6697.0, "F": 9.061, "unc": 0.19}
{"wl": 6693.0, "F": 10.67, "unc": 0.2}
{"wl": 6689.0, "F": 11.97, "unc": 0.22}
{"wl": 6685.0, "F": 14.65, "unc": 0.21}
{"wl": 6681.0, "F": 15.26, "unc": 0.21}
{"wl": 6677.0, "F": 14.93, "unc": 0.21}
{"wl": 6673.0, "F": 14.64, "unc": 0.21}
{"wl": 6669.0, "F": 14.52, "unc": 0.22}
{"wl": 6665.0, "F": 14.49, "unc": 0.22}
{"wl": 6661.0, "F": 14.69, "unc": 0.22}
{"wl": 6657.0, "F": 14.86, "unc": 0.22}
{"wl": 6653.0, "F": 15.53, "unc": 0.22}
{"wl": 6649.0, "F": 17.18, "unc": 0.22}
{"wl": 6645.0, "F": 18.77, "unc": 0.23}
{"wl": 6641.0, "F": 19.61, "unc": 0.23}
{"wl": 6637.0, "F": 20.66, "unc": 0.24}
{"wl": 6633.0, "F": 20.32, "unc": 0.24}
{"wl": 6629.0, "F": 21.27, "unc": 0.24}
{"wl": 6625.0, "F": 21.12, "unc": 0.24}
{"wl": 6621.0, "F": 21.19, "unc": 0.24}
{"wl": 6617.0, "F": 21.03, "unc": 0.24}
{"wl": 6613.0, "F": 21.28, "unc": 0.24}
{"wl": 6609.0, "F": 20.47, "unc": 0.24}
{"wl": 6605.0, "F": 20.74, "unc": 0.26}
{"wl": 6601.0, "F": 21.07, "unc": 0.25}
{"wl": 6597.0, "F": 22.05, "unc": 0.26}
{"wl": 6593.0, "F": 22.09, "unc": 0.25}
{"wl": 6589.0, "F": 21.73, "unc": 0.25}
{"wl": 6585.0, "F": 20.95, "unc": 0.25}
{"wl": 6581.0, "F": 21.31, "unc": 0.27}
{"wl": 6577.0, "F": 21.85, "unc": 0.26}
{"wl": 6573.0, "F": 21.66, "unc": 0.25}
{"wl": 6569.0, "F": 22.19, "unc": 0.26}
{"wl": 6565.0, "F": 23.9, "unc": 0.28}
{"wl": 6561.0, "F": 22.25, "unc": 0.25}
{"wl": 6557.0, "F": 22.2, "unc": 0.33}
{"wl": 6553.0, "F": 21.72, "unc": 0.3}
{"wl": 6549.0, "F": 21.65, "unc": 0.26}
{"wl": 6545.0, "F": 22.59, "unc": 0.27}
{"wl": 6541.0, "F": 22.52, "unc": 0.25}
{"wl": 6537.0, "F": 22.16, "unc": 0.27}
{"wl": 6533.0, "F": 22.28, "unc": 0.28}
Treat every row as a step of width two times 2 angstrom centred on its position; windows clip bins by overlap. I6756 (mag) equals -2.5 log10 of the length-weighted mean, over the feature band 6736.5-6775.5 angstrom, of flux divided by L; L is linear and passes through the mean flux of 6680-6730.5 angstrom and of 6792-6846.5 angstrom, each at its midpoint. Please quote 0.46 mag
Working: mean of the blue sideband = 10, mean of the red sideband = 21.3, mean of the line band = 9.85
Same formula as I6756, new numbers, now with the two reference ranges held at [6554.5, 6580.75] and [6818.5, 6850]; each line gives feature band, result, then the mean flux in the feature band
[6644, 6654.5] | 0.35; 17.1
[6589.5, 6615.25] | 0.07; 21.3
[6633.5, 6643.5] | 0.16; 20.1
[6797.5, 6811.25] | 0.48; 16.6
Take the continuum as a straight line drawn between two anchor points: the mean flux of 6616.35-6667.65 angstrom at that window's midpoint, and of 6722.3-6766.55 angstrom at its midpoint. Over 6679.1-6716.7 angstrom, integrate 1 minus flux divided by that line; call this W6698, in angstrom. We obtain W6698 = 9.3 angstrom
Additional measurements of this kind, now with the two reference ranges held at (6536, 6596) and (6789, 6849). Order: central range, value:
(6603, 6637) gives 1.6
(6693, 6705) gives 7.3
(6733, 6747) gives 9.3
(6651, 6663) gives 3.7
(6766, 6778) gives 5.3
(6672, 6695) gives 8.6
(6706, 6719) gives 8.1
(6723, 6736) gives 7.8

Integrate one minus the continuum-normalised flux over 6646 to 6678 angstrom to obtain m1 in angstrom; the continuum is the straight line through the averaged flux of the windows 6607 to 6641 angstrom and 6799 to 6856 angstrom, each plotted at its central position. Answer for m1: 9.2 angstrom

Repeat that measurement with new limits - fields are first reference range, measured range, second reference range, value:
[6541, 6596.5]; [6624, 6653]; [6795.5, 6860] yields 3.8 angstrom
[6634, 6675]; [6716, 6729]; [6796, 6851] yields 6.0 angstrom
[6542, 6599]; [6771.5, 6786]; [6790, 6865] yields 7.2 angstrom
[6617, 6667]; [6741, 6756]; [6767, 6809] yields 6.1 angstrom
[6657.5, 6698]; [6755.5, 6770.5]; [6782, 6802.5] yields 3.4 angstrom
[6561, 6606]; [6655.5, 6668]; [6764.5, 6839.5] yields 3.4 angstrom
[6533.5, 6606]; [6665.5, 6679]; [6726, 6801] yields 1.1 angstrom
